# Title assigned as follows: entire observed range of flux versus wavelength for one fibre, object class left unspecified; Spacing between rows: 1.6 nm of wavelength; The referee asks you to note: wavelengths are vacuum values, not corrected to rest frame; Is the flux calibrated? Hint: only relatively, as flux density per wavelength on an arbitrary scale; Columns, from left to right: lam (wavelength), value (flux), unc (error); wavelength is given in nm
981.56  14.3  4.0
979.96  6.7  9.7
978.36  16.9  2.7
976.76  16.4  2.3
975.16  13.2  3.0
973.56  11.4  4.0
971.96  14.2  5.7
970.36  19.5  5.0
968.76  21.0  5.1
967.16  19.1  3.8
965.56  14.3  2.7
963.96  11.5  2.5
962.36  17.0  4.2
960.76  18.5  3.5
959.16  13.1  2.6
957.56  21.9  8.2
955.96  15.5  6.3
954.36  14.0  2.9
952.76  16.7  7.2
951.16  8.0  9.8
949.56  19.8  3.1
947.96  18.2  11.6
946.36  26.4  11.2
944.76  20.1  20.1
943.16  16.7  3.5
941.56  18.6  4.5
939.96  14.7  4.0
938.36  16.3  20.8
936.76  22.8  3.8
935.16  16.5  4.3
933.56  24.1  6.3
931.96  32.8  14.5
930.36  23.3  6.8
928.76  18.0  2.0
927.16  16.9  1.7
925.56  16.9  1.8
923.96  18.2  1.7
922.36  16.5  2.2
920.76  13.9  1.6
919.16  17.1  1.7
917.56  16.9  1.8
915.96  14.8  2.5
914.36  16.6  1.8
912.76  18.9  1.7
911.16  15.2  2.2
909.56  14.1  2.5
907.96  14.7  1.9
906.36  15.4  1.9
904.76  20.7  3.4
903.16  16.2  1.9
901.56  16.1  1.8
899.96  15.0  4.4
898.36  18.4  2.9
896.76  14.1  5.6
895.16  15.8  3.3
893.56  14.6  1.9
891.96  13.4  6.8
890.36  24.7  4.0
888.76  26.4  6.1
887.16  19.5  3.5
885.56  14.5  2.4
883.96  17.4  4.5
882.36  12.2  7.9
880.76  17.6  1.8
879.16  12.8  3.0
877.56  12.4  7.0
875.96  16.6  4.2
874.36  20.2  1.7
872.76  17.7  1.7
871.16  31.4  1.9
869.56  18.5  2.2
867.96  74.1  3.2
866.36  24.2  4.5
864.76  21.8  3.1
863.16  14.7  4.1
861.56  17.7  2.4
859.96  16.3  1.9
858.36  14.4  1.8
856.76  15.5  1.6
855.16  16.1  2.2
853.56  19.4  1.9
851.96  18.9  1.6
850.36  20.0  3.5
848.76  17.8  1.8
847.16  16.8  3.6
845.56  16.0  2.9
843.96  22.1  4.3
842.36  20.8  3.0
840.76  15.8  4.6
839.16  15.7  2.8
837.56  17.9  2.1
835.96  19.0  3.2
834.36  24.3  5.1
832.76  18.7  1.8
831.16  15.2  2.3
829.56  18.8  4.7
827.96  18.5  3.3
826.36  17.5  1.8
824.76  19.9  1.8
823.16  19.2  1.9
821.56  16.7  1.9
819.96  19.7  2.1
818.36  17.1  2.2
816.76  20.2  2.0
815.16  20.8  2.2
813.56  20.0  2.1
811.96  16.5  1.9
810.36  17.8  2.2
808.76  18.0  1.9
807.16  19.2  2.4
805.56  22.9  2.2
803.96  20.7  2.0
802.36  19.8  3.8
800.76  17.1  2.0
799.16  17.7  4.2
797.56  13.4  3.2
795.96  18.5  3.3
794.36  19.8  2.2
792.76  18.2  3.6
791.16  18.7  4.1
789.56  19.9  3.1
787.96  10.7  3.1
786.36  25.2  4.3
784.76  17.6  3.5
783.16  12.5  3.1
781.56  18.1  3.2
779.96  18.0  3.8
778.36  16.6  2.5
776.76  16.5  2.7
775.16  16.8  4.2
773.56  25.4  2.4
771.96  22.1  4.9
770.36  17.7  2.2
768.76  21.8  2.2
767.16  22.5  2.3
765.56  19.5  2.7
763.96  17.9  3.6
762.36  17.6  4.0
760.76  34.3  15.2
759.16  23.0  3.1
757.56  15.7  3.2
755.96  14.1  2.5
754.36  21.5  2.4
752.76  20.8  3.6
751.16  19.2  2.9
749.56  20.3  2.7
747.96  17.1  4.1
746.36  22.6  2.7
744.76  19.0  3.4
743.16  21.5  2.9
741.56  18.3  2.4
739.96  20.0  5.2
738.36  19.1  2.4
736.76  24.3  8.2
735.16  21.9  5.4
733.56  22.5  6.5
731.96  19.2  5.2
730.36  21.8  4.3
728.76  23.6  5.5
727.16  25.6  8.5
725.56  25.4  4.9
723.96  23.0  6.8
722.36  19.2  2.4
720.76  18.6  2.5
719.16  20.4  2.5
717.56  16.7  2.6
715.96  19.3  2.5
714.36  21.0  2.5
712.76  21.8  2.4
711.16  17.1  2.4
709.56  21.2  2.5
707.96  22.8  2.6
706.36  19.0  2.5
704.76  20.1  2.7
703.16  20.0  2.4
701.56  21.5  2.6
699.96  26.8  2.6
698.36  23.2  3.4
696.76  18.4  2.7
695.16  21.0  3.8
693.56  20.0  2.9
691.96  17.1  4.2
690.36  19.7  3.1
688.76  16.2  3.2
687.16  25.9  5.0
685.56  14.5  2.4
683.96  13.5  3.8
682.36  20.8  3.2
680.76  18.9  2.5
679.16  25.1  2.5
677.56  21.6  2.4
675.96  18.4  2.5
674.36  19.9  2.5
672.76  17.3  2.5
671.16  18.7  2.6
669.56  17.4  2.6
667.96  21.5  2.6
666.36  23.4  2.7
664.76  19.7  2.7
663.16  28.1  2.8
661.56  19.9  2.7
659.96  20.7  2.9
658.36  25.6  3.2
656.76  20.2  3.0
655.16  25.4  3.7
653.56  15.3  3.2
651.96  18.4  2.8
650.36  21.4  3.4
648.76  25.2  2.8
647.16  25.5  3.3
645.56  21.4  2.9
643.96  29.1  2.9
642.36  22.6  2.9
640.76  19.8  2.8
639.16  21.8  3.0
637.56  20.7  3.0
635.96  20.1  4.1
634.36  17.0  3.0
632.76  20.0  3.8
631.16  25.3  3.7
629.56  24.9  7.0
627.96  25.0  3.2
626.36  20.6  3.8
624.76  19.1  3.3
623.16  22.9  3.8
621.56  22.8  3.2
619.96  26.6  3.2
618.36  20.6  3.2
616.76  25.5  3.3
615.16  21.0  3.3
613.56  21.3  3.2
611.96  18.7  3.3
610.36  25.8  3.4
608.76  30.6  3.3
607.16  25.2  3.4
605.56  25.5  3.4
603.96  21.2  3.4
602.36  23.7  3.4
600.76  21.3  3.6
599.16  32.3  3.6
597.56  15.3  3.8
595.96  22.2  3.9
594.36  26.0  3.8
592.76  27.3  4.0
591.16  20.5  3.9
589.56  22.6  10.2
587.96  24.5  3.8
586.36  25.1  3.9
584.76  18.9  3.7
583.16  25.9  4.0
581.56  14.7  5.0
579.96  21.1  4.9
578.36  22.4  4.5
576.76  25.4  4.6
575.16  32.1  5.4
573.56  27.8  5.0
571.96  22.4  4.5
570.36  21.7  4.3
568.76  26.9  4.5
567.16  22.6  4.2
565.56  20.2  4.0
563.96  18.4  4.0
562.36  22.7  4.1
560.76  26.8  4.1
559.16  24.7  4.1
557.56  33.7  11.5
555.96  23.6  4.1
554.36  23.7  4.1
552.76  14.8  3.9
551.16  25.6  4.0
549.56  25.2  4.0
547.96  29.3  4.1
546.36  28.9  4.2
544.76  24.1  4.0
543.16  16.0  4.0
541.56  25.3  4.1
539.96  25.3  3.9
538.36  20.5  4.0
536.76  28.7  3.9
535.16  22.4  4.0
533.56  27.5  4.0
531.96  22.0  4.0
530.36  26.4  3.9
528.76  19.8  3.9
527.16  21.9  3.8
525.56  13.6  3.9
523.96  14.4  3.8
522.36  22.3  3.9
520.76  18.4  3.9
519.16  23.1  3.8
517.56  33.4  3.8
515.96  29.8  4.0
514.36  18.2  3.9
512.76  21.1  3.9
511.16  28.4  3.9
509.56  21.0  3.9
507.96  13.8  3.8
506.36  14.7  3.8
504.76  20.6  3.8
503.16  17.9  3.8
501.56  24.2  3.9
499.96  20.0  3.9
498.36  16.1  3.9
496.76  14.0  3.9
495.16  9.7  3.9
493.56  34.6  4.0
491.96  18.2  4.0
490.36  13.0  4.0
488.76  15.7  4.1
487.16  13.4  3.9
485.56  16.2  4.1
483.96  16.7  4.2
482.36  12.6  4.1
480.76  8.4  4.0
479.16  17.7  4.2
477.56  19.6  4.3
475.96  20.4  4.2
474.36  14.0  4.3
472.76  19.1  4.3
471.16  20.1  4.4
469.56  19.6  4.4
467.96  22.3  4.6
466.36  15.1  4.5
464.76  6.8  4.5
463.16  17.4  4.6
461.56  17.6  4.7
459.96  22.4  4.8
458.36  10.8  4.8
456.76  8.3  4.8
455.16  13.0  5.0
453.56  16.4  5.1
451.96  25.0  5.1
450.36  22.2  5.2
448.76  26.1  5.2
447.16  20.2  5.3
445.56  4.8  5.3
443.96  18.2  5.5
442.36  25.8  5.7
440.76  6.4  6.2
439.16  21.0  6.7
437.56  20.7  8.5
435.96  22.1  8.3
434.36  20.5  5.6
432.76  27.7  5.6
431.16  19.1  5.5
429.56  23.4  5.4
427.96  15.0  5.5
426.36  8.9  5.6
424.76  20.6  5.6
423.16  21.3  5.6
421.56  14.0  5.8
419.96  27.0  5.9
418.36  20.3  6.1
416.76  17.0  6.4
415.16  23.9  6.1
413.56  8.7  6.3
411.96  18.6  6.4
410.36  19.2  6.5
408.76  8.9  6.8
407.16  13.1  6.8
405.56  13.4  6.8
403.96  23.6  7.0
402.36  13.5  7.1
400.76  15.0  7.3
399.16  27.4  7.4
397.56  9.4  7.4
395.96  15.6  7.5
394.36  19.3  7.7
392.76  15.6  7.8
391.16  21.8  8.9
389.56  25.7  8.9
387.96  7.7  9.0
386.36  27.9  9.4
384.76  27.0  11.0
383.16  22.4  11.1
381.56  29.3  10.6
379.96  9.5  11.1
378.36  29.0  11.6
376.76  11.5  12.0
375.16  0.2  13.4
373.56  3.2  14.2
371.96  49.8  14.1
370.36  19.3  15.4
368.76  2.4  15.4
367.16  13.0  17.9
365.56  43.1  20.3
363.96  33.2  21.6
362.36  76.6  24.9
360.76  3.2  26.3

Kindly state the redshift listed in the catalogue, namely 0.323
